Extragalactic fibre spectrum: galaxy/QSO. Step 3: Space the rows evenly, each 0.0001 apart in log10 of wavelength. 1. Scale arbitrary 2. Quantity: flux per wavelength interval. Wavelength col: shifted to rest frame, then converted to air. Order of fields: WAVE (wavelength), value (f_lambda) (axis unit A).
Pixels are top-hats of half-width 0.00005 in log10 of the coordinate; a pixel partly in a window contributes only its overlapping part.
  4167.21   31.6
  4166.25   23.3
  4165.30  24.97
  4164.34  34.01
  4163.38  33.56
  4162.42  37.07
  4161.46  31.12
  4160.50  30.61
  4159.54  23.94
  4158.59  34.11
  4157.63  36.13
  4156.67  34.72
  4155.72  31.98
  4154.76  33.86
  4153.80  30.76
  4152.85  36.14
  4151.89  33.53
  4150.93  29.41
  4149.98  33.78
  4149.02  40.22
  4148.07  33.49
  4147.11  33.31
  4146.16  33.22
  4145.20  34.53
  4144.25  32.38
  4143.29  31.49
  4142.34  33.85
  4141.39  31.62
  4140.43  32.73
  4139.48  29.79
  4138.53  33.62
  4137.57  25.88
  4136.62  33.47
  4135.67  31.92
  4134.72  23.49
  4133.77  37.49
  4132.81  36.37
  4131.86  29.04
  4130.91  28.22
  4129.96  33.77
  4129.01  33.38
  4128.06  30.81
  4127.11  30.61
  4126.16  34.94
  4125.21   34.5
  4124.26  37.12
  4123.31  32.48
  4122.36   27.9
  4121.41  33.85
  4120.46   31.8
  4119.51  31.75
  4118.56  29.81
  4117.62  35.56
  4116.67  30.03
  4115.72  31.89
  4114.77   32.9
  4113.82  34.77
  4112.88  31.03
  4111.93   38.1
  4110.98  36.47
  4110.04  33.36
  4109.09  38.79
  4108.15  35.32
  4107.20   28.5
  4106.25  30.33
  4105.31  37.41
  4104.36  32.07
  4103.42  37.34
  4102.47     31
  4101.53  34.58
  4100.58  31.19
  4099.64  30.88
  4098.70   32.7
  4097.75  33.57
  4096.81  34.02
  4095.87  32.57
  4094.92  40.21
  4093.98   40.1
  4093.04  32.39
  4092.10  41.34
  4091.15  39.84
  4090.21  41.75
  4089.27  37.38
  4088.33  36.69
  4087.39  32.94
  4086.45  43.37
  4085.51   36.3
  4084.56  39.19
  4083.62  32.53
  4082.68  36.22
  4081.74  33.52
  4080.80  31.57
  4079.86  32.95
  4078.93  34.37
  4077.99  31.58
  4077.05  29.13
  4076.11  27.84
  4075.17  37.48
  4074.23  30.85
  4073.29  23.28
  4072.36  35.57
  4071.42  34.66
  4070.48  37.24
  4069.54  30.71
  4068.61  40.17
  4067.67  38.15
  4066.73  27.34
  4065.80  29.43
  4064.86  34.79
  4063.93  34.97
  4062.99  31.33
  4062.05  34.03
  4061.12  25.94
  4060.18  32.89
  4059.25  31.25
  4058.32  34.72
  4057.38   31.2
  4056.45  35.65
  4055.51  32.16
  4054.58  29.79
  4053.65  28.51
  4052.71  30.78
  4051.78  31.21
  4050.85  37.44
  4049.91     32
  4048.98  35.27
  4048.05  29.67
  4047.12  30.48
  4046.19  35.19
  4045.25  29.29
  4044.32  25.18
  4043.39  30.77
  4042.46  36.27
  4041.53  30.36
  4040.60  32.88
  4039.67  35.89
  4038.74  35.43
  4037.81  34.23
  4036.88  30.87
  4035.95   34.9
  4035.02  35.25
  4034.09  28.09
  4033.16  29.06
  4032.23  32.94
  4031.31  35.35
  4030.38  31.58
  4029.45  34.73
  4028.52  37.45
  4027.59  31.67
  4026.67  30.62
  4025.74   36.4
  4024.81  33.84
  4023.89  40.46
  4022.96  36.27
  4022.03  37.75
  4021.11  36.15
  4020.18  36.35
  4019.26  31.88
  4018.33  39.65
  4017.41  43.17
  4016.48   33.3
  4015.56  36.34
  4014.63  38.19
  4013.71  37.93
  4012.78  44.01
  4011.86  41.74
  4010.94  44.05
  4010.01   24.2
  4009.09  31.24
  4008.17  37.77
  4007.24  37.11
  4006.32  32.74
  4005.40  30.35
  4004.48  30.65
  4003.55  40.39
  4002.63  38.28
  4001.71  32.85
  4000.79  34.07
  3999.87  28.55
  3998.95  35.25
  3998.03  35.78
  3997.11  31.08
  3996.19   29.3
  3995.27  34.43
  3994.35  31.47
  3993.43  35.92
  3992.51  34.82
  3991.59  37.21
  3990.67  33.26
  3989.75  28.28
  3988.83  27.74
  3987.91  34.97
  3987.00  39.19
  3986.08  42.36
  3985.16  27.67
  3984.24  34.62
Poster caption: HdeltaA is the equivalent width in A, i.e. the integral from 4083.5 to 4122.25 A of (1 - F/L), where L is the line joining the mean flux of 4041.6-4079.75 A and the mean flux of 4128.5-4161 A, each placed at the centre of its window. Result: -2.9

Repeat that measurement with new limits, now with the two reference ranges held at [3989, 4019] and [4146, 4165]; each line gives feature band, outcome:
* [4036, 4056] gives 1.4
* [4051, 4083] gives 1.7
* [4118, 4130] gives 0.4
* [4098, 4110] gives 0.2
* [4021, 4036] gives 0.2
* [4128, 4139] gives 0.6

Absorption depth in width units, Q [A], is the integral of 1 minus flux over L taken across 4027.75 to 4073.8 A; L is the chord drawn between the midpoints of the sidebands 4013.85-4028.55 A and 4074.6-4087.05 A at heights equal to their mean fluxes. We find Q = 3.5 A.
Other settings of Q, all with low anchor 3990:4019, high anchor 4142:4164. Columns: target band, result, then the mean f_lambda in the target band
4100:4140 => 1.1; 32.7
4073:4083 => 0.7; 31.8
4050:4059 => 0.6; 32.3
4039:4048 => 0.8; 31.8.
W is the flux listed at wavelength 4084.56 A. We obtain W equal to 39.19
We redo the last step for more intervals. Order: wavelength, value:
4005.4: 30.35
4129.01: 33.38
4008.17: 37.77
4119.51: 31.75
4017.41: 43.17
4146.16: 33.22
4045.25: 29.29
